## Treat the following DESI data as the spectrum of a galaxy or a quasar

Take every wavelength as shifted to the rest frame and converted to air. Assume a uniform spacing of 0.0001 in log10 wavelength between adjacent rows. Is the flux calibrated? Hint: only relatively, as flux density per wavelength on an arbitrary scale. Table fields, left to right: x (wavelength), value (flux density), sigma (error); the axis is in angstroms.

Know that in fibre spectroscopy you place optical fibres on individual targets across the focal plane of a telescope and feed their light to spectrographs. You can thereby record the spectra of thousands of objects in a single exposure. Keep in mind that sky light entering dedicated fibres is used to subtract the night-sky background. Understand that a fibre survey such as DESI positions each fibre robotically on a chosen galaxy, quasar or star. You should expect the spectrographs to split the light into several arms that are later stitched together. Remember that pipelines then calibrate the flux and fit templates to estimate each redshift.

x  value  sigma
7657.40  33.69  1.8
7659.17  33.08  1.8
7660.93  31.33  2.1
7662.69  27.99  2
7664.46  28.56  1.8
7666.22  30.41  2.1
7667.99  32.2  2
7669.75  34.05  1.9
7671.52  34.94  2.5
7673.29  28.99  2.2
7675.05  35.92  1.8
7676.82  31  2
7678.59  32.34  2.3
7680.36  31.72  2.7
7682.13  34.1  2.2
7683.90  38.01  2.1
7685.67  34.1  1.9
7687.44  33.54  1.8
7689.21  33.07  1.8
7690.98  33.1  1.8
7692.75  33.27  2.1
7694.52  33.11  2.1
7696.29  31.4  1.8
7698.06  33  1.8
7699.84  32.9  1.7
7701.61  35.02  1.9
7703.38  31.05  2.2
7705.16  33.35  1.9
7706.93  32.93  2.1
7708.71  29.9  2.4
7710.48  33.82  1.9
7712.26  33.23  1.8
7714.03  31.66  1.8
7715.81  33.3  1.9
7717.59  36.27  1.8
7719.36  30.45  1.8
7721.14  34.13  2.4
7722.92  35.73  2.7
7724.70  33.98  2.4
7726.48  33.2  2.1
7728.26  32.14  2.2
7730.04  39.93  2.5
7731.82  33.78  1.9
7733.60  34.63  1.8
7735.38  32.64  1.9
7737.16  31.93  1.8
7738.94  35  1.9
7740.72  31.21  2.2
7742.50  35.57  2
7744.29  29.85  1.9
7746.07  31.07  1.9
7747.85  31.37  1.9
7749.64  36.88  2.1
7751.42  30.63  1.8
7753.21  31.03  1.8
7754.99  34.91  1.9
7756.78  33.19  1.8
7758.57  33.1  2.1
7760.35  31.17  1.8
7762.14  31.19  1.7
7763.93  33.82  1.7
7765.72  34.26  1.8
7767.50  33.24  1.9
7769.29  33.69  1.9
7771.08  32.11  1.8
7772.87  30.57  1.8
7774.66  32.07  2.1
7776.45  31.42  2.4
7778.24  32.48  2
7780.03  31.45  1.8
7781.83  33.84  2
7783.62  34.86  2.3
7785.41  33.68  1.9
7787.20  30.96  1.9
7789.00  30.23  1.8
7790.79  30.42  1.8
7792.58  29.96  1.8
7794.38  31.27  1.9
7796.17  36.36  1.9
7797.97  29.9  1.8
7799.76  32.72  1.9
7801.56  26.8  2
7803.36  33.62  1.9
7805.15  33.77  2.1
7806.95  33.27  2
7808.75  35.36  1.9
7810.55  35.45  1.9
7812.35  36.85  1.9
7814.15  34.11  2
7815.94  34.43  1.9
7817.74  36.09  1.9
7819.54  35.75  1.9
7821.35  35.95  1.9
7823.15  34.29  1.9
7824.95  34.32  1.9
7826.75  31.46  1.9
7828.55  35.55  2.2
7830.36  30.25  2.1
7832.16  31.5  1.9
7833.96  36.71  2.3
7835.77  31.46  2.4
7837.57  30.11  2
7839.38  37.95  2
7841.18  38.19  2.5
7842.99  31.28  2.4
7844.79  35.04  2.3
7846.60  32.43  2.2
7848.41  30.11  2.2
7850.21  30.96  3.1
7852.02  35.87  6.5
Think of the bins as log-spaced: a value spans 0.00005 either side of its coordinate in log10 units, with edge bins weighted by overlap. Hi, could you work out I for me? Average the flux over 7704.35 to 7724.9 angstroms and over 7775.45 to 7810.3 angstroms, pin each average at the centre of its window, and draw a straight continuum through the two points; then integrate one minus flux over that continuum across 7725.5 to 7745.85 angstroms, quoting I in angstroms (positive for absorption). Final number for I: -0.4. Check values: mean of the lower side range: 33.2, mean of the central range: 33.5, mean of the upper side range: 32.3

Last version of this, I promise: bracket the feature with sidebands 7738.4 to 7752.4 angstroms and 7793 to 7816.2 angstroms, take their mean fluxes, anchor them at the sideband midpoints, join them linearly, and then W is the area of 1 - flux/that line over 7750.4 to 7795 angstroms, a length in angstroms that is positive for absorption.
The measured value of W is 0.9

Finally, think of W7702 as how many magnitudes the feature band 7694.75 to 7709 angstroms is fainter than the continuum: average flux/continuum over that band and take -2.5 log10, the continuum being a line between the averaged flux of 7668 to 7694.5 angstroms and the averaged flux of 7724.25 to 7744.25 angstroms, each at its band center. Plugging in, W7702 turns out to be 0.03 mag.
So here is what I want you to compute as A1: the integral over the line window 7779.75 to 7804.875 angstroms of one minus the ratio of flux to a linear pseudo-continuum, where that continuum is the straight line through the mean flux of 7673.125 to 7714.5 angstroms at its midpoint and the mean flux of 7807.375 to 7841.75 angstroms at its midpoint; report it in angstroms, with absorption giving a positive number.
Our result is 1.6 angstroms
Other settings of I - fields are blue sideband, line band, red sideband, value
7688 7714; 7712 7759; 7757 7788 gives -1.0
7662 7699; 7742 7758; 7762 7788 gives 0.0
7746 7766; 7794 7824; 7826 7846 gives -0.6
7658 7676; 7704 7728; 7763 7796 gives -0.9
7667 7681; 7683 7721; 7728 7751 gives -0.2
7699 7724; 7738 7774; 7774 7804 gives -0.3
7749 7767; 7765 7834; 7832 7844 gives 1.0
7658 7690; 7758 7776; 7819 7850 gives 0.4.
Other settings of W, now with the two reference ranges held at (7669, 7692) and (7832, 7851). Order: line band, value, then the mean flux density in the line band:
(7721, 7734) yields -0.5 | 34.7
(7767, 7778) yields 0.4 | 32.2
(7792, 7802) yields 0.6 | 31.4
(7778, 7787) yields 0.1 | 33.1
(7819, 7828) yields -0.3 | 34.3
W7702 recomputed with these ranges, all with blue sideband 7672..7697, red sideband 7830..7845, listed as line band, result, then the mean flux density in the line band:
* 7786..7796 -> 0.08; 31.1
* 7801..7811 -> 0.01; 33.1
